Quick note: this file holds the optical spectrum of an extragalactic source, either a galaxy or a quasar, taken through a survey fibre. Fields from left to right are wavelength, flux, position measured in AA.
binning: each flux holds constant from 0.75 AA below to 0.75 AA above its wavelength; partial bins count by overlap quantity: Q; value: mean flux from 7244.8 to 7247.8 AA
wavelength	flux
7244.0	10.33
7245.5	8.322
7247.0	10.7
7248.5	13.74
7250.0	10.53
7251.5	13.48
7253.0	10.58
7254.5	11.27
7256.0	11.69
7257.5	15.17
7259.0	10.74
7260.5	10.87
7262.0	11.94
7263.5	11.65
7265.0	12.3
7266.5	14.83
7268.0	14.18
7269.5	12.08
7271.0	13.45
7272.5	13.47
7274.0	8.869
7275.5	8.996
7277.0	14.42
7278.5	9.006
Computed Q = 9.6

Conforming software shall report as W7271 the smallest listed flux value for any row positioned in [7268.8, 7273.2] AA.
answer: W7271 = 12.08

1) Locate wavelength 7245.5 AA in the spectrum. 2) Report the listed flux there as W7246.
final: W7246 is 8.322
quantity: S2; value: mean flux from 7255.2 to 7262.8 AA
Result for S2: 12.1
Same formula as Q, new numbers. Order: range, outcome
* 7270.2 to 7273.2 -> 13.4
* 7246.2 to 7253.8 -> 11.8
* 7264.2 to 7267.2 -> 13.5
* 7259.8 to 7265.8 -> 11.7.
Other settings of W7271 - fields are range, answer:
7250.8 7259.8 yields 10.58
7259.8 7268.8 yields 10.87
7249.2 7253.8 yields 10.53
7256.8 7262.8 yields 10.74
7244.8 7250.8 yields 8.322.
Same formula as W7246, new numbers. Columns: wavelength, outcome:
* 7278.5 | 9.006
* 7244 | 10.33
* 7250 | 10.53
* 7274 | 8.869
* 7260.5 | 10.87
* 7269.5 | 12.08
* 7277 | 14.42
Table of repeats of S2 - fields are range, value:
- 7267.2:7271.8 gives 13.3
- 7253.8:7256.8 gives 11.5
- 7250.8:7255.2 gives 11.8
